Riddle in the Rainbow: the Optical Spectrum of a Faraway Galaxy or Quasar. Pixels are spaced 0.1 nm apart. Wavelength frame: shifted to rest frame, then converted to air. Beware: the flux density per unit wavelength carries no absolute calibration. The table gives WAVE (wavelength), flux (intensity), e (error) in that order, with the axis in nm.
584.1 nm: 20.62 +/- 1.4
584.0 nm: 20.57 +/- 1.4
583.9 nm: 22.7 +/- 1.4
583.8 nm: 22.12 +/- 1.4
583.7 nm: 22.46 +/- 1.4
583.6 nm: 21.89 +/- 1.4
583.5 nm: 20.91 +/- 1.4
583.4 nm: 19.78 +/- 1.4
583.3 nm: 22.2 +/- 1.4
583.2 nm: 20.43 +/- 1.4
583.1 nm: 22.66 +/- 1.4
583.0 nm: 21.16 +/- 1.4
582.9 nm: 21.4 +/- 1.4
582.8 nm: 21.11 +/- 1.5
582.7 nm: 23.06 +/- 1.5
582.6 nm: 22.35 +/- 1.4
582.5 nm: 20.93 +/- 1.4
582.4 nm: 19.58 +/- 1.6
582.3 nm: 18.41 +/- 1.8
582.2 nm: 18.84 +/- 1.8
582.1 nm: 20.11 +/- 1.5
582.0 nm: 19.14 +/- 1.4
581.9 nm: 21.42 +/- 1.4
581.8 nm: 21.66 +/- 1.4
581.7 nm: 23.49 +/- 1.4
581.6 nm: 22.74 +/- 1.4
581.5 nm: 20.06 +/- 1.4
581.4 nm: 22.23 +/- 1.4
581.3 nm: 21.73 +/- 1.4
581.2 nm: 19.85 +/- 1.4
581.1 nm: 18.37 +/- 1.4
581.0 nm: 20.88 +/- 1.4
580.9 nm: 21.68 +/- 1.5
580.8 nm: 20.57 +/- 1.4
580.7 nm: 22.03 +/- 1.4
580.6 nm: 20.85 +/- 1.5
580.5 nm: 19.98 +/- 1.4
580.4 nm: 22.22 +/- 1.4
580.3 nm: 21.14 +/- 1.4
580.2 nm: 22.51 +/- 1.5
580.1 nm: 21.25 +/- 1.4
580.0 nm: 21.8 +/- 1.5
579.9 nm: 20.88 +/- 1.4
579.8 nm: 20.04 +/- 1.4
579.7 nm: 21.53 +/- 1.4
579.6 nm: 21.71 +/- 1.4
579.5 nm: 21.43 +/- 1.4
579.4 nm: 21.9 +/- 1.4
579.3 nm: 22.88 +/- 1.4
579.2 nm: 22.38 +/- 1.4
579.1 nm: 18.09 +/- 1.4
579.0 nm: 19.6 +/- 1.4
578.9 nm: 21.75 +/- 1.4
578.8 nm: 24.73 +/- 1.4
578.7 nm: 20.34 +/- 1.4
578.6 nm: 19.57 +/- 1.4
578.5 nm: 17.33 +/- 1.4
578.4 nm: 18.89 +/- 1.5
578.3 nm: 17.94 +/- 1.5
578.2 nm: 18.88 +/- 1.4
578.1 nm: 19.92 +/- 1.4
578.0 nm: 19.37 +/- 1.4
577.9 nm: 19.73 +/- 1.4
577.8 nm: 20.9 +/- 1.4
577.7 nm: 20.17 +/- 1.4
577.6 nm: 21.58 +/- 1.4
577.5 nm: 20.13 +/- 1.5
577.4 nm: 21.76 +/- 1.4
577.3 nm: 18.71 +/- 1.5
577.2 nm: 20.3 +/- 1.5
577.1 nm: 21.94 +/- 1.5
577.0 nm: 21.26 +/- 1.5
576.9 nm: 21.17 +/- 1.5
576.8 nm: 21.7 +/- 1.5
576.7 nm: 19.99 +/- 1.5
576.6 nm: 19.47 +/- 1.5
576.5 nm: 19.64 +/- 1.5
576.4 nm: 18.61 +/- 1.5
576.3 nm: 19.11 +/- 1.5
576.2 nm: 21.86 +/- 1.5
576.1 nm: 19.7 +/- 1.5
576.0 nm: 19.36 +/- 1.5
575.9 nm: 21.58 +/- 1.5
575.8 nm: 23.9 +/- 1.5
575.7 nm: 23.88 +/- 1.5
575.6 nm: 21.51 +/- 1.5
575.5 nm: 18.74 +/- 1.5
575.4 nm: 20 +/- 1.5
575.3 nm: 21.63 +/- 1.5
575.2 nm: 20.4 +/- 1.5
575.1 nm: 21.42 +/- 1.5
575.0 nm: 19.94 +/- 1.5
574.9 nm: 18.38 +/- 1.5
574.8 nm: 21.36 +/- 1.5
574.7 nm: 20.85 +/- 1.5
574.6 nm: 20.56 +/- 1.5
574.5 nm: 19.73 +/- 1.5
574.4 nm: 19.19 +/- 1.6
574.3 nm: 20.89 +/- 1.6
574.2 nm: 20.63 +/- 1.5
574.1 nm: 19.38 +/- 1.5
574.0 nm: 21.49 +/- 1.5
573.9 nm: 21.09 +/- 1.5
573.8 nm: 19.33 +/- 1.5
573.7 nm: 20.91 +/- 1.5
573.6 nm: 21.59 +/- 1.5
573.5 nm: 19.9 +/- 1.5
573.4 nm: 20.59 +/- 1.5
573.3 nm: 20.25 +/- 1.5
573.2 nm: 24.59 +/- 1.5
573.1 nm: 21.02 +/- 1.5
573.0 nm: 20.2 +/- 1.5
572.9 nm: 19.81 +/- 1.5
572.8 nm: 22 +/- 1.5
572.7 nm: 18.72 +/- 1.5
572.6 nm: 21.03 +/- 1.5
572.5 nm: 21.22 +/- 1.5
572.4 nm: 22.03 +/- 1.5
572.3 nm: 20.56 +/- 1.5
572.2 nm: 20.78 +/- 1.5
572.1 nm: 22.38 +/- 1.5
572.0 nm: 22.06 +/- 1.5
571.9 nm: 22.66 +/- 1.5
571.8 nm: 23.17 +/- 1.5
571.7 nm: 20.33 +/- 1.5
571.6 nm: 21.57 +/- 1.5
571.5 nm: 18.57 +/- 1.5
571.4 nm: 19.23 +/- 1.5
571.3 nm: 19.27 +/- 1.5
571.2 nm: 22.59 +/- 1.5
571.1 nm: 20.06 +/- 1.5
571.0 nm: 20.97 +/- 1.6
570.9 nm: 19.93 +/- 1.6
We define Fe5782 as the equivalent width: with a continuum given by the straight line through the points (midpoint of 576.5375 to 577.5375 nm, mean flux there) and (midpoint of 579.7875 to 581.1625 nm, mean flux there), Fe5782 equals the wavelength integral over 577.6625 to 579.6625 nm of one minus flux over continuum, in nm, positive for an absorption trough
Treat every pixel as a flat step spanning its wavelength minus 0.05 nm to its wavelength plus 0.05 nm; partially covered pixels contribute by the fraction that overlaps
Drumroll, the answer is 0.04 nm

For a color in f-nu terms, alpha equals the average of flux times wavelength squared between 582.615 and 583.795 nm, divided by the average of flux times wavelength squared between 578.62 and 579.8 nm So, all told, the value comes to 1.02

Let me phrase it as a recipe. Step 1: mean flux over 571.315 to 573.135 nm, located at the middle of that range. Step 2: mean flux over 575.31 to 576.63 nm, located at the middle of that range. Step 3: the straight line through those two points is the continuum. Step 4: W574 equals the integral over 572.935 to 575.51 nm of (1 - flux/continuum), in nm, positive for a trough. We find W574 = 0.02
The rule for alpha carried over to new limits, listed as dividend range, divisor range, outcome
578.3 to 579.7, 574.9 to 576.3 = 1.00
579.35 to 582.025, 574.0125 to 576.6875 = 1.06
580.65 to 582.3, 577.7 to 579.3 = 1.05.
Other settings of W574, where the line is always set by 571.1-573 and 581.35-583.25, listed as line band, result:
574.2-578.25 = 0.10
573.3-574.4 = 0.02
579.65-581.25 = 0.01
